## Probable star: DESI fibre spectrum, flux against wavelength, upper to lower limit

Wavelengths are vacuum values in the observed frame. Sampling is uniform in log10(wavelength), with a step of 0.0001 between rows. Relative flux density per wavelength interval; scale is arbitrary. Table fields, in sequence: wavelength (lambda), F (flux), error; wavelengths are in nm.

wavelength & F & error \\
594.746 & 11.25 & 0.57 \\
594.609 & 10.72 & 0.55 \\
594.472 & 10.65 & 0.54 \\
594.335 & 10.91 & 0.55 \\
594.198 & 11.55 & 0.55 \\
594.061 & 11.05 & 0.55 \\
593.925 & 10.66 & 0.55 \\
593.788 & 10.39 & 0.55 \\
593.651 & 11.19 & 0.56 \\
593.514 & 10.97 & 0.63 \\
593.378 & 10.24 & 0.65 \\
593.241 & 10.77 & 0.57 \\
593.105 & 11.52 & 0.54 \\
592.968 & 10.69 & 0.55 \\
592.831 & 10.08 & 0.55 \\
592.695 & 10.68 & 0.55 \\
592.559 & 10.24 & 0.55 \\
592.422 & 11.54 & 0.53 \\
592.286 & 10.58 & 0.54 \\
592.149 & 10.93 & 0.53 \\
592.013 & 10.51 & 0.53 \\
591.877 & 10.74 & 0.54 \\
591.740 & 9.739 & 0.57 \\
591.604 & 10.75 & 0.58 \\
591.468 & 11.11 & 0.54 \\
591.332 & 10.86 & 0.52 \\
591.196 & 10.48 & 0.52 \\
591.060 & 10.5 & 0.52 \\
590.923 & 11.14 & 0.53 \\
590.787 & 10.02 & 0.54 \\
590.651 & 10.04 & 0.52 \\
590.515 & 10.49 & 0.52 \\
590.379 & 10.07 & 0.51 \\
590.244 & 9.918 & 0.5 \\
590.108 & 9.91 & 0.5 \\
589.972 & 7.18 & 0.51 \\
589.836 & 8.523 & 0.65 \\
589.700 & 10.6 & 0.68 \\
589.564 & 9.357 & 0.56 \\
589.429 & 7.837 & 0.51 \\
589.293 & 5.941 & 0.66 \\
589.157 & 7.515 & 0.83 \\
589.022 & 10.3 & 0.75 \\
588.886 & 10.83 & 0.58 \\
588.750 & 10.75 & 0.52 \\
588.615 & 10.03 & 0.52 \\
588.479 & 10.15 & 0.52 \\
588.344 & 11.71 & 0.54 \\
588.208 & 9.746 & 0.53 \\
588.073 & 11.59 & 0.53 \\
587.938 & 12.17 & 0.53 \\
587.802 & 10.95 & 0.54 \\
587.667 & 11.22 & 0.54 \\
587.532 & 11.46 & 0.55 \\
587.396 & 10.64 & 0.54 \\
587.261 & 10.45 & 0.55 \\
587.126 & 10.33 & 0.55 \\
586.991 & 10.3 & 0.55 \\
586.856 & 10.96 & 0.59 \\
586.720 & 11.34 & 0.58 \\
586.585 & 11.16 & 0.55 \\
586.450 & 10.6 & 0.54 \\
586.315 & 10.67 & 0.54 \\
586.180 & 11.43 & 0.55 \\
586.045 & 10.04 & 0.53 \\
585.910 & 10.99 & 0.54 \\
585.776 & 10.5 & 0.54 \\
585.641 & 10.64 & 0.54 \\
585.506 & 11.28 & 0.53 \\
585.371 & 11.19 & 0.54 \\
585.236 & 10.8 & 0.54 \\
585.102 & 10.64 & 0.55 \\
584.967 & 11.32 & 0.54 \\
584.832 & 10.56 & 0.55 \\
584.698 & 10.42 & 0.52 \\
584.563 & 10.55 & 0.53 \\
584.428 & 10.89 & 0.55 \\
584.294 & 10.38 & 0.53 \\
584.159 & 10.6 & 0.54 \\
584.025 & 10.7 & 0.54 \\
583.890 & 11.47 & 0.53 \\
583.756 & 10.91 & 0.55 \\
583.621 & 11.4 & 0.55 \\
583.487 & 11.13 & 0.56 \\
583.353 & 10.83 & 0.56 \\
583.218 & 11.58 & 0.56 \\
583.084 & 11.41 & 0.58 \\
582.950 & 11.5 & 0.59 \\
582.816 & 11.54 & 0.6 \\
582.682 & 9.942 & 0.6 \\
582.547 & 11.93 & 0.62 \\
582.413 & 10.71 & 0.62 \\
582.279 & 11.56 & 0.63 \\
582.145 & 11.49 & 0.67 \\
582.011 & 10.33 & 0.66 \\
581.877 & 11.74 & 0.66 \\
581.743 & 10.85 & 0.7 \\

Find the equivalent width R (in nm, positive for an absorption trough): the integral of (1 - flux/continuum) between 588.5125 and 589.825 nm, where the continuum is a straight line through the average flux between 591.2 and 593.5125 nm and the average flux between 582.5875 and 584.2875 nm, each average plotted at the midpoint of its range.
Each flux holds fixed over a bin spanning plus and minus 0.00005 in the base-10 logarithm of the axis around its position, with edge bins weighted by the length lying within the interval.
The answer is 0.19 nm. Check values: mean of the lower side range 11.1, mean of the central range 9.23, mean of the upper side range 10.7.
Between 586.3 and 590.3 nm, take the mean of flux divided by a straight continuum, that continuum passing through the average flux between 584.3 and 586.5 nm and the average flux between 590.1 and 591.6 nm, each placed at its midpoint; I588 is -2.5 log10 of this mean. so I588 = 0.05 mag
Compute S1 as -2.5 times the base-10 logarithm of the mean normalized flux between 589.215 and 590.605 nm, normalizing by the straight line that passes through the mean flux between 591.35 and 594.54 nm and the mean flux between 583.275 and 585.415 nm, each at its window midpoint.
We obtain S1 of 0.20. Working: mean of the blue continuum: 10.9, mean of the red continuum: 10.8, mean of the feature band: 8.99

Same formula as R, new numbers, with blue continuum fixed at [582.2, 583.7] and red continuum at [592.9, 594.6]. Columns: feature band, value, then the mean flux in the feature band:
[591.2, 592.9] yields 0.05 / 10.6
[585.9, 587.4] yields 0.05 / 10.7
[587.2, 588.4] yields 0.00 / 11.1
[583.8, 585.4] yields 0.06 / 10.8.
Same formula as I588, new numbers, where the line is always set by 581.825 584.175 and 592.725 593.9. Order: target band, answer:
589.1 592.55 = 0.10 mag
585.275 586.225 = 0.02 mag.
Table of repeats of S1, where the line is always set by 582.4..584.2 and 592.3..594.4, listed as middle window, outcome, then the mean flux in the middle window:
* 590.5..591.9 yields 0.038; 10.5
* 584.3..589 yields 0.021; 10.8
